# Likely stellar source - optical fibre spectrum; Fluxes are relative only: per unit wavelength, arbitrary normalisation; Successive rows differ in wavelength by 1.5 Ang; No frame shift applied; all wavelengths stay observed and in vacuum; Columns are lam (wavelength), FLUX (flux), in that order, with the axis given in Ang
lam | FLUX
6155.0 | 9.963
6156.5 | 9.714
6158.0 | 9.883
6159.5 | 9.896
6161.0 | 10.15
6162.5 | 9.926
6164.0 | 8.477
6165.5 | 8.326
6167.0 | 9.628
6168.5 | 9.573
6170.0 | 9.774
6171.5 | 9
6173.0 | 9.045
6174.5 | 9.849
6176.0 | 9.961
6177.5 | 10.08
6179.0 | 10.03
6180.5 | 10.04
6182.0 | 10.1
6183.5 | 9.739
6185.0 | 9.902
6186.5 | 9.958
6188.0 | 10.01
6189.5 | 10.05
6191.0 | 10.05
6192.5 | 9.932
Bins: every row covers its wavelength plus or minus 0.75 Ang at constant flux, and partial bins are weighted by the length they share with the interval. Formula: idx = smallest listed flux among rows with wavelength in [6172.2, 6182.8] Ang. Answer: 9.045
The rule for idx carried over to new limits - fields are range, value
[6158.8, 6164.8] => 8.477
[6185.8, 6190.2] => 9.958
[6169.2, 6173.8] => 9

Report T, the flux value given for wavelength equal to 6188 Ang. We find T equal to 10.01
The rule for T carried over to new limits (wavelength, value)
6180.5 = 10.04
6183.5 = 9.739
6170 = 9.774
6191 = 10.05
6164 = 8.477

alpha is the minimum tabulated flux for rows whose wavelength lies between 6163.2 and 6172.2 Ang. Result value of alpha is 8.326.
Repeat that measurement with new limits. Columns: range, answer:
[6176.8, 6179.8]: 10.03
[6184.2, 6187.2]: 9.902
